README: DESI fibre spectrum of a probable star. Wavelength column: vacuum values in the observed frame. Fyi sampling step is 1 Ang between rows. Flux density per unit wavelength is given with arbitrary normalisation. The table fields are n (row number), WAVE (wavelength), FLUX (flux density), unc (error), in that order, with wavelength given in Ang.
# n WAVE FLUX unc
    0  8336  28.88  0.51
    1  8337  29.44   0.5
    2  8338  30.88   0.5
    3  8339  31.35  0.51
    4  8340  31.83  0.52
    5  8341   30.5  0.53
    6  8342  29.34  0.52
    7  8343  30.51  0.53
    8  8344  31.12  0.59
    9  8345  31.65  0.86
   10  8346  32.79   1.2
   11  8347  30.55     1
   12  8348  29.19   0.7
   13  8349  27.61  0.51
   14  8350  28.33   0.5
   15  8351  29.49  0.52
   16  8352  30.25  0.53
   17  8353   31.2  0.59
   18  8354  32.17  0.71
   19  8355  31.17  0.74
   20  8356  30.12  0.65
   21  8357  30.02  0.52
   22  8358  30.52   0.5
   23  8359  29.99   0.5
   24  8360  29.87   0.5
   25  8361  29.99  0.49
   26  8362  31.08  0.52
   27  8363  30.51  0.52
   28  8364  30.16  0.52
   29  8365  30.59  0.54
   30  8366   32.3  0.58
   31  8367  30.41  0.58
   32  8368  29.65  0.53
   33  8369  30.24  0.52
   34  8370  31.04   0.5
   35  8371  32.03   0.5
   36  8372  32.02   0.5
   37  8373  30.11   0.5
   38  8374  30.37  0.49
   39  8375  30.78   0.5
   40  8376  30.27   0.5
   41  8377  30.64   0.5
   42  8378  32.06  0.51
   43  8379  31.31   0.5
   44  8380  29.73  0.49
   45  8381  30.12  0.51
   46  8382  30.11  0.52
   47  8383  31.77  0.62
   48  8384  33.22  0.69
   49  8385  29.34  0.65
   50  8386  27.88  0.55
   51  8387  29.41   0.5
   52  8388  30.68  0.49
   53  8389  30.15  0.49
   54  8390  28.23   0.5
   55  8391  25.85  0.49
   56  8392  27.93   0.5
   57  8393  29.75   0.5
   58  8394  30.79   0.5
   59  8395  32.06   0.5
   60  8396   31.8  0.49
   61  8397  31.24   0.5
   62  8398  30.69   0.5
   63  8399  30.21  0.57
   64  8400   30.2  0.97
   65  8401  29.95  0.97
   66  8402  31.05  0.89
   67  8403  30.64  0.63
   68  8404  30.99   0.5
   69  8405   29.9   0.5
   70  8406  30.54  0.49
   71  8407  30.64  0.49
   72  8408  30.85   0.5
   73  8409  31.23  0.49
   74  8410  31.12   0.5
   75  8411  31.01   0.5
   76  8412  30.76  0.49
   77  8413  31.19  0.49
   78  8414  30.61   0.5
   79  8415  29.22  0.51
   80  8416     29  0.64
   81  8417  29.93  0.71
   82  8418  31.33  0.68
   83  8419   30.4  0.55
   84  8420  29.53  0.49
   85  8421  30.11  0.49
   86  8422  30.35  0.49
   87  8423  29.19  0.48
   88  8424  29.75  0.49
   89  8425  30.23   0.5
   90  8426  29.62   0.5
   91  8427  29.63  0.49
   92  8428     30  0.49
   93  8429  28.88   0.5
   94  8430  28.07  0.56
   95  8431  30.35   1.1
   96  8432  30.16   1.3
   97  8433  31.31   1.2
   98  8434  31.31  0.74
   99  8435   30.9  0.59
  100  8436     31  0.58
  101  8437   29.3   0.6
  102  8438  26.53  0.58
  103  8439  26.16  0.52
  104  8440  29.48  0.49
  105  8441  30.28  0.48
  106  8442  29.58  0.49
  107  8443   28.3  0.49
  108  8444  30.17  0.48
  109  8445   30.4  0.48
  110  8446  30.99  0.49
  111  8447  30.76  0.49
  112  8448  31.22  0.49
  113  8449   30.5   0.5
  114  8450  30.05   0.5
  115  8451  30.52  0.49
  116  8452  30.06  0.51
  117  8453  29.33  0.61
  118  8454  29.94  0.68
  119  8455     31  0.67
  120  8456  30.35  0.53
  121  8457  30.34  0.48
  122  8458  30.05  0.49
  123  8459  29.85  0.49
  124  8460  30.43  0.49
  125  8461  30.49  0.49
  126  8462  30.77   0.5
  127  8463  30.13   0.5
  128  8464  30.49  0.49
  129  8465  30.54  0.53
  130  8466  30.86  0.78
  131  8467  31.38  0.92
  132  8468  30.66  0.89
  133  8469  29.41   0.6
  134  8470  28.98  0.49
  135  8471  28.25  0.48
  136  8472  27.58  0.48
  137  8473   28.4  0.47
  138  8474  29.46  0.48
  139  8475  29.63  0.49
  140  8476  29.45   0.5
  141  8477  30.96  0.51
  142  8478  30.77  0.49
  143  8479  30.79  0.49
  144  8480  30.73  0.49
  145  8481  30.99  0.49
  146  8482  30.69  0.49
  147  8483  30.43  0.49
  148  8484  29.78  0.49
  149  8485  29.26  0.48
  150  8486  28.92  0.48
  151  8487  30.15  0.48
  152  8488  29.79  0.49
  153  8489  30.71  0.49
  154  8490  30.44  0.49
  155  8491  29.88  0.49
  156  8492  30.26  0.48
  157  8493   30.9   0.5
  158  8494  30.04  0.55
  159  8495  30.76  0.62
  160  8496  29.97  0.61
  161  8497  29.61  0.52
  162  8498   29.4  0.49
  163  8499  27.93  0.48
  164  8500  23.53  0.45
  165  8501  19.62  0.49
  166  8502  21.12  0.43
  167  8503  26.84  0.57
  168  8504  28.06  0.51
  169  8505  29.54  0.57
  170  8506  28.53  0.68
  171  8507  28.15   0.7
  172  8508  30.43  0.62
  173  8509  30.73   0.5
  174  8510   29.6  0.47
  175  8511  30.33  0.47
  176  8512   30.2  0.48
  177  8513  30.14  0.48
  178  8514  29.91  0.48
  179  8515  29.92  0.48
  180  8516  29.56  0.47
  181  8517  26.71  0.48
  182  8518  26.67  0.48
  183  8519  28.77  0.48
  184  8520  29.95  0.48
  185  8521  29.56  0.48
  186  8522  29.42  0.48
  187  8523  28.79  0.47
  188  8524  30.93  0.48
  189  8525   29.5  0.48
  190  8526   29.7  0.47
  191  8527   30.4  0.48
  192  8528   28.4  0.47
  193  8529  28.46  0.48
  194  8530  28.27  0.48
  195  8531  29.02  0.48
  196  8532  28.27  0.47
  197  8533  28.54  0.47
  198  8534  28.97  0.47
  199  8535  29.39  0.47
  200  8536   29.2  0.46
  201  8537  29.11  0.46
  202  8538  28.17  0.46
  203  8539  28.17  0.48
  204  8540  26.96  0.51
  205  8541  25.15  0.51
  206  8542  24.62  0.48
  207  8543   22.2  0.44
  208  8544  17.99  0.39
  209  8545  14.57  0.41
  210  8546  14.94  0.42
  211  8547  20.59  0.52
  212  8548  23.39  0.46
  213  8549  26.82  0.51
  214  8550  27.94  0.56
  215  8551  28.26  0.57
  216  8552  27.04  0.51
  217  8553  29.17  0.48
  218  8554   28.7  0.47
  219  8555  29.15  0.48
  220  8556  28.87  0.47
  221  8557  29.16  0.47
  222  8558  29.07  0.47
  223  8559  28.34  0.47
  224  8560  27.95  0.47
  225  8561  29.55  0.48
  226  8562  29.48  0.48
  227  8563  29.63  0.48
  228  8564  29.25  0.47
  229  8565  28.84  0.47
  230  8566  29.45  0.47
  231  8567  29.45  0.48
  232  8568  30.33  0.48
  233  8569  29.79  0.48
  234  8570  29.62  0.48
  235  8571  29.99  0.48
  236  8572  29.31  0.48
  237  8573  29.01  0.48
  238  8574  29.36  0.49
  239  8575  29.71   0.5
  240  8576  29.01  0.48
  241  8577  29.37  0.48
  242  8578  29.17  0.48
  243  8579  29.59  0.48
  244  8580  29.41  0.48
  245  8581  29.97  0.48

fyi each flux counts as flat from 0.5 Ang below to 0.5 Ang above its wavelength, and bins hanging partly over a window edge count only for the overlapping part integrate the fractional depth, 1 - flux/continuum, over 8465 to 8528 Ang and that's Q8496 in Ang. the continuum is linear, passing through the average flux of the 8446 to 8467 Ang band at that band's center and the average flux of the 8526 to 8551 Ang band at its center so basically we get -2.3 Ang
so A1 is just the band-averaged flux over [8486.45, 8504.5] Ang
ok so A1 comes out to 28.3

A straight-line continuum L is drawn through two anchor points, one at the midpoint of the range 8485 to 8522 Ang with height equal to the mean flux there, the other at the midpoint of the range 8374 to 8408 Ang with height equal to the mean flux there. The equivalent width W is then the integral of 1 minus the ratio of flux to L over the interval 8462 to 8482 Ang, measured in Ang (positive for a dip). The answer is -0.5 Ang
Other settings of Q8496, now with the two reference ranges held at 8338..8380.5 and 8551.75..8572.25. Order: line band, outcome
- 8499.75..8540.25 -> 1.3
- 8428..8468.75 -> -0.1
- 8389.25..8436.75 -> 0.0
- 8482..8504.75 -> 0.8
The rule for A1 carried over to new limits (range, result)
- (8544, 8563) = 26.1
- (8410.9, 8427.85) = 30.1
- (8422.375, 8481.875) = 29.9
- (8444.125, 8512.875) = 29.6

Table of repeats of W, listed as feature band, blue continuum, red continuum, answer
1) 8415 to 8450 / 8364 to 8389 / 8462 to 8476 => 0.3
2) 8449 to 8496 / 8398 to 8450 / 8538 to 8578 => -1.7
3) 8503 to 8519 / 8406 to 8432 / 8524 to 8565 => -0.7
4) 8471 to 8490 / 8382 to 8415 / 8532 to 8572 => -0.8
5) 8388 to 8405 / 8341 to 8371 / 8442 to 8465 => 0.1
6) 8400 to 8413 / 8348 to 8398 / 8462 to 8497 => -0.2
